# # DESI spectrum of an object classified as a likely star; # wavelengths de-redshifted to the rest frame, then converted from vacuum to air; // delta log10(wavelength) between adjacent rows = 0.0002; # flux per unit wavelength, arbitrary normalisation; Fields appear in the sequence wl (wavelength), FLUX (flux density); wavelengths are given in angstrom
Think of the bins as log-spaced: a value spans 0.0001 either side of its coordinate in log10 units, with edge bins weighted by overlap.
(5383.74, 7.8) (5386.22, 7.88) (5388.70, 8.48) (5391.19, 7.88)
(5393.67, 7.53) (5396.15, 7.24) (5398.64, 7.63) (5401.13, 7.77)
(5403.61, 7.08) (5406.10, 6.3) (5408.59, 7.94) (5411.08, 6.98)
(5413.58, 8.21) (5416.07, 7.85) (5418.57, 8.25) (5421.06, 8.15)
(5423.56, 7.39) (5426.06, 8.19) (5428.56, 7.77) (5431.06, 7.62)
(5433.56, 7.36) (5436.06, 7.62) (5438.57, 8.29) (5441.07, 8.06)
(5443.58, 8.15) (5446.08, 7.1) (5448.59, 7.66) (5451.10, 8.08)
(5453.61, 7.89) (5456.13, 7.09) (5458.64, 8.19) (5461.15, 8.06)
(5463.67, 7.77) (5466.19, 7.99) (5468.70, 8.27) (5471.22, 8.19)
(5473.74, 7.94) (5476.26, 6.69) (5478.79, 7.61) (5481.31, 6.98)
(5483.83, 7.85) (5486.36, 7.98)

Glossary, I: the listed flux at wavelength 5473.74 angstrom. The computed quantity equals 7.94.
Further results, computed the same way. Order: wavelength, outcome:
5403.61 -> 7.08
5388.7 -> 8.48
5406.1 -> 6.3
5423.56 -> 7.39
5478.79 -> 7.61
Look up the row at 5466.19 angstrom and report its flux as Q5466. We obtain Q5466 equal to 7.99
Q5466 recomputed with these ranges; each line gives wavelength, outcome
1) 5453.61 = 7.89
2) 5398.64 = 7.63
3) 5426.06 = 8.19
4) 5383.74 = 7.8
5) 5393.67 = 7.53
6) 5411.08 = 6.98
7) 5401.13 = 7.77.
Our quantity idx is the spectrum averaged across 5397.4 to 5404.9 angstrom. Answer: 7.49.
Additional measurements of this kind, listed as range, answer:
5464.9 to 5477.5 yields 7.82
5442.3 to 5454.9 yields 7.77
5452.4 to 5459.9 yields 7.72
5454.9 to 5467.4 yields 7.82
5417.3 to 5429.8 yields 7.95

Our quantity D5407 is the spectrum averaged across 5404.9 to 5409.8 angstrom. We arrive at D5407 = 7.12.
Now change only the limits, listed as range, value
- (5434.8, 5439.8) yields 7.95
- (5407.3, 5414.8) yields 7.69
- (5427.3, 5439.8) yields 7.73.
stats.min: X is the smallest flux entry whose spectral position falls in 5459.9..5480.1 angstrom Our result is 6.69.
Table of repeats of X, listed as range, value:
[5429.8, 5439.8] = 7.36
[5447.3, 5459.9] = 7.09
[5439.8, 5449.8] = 7.1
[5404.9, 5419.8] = 6.3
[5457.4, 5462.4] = 8.06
